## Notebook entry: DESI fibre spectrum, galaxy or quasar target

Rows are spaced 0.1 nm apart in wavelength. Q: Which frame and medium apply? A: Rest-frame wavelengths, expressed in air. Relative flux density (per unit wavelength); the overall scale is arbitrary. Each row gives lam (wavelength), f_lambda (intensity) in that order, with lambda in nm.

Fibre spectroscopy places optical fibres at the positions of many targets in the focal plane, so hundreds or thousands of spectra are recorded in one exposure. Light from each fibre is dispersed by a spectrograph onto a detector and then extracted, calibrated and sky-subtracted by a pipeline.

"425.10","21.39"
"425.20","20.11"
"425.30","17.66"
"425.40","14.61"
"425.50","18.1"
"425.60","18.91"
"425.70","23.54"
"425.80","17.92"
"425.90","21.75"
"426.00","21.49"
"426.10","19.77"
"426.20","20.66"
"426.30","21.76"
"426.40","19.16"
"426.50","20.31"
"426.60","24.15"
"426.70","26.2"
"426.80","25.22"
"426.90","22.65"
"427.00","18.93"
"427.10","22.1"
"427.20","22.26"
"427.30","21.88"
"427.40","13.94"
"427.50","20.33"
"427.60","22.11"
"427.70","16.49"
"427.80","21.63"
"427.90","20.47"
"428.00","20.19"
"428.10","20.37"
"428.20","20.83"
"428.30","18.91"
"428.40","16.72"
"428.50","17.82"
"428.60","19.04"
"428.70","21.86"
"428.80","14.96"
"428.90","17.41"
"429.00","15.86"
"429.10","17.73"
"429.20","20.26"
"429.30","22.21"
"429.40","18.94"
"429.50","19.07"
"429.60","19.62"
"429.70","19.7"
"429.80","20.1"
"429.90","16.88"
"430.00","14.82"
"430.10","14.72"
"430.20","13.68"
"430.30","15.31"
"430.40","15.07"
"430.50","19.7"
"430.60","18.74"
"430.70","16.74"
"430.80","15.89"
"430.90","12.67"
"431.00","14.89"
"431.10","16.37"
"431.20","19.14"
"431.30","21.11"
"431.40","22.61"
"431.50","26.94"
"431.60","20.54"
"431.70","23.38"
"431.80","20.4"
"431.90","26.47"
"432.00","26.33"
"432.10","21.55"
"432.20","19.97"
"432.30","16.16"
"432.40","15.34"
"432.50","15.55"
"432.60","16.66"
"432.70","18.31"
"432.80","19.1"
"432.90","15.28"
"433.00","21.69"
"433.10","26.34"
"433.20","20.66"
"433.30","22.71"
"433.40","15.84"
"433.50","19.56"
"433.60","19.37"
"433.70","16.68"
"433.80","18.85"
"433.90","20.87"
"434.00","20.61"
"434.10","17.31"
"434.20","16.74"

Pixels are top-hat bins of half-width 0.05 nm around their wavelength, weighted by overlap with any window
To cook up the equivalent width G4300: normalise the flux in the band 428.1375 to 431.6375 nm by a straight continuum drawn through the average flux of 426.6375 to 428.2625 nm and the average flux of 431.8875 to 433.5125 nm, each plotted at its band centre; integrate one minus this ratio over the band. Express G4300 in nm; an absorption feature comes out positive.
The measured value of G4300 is 0.38 nm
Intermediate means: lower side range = 21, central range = 18.2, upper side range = 19.7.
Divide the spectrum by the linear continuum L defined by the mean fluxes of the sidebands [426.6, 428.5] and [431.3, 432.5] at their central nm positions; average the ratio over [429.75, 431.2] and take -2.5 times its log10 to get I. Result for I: 0.29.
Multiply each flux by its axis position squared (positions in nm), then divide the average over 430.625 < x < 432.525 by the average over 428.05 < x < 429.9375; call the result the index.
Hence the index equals 1.05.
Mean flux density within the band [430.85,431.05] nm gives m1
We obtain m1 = 13.8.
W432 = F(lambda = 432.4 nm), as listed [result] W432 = 15.34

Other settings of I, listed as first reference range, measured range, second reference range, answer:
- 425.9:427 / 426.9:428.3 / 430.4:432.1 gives 0.07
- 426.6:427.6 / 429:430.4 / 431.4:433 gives 0.18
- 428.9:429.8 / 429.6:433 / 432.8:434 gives 0.05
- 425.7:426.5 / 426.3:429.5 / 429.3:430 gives -0.01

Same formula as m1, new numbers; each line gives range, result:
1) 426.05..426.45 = 20.3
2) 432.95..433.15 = 24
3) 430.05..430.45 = 14.7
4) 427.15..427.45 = 19.4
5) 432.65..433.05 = 18.6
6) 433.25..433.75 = 18.8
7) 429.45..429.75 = 19.5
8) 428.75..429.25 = 17.2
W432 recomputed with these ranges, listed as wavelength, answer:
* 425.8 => 17.92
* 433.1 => 26.34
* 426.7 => 26.2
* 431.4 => 22.61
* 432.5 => 15.55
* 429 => 15.86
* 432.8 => 19.1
